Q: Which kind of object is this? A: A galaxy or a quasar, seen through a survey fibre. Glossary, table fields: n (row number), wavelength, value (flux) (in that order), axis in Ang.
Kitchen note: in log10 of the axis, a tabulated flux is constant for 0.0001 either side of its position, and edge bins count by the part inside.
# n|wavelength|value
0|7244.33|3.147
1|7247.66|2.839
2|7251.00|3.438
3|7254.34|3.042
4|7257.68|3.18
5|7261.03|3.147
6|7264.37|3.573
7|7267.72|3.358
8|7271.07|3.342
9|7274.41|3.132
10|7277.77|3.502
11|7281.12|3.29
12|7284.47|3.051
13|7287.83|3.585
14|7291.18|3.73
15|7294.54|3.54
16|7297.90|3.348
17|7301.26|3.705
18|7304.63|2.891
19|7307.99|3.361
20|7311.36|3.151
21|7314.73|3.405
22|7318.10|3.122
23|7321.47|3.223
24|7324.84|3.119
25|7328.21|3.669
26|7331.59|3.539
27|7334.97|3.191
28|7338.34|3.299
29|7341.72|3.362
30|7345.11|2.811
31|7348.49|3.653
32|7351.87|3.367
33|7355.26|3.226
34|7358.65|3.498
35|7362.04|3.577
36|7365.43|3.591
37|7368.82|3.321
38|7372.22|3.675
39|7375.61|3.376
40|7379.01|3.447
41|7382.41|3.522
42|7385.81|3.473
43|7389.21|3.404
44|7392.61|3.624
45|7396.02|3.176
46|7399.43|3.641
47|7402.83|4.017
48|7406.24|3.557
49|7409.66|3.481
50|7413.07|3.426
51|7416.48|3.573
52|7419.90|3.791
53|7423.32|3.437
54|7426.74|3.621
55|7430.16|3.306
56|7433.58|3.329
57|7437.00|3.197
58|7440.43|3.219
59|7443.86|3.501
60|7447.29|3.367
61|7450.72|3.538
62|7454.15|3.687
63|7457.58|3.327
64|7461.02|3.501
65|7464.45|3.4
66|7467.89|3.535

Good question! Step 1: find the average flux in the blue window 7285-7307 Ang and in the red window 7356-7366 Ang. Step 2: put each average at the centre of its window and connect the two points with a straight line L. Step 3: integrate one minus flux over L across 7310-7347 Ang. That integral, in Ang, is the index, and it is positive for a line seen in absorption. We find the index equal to 2.3 Ang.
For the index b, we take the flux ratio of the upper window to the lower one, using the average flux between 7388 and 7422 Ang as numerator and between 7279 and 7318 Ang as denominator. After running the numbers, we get 1.1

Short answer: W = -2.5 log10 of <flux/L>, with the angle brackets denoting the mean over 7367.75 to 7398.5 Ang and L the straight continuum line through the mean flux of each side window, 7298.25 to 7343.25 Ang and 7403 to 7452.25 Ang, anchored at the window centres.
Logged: -0.02 mag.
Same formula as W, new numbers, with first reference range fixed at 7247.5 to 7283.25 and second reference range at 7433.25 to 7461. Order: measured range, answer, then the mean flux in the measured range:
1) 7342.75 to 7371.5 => -0.016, 3.39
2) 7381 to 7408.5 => -0.058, 3.55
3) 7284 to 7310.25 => -0.037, 3.41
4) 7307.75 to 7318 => 0.013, 3.27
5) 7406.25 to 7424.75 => -0.051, 3.54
